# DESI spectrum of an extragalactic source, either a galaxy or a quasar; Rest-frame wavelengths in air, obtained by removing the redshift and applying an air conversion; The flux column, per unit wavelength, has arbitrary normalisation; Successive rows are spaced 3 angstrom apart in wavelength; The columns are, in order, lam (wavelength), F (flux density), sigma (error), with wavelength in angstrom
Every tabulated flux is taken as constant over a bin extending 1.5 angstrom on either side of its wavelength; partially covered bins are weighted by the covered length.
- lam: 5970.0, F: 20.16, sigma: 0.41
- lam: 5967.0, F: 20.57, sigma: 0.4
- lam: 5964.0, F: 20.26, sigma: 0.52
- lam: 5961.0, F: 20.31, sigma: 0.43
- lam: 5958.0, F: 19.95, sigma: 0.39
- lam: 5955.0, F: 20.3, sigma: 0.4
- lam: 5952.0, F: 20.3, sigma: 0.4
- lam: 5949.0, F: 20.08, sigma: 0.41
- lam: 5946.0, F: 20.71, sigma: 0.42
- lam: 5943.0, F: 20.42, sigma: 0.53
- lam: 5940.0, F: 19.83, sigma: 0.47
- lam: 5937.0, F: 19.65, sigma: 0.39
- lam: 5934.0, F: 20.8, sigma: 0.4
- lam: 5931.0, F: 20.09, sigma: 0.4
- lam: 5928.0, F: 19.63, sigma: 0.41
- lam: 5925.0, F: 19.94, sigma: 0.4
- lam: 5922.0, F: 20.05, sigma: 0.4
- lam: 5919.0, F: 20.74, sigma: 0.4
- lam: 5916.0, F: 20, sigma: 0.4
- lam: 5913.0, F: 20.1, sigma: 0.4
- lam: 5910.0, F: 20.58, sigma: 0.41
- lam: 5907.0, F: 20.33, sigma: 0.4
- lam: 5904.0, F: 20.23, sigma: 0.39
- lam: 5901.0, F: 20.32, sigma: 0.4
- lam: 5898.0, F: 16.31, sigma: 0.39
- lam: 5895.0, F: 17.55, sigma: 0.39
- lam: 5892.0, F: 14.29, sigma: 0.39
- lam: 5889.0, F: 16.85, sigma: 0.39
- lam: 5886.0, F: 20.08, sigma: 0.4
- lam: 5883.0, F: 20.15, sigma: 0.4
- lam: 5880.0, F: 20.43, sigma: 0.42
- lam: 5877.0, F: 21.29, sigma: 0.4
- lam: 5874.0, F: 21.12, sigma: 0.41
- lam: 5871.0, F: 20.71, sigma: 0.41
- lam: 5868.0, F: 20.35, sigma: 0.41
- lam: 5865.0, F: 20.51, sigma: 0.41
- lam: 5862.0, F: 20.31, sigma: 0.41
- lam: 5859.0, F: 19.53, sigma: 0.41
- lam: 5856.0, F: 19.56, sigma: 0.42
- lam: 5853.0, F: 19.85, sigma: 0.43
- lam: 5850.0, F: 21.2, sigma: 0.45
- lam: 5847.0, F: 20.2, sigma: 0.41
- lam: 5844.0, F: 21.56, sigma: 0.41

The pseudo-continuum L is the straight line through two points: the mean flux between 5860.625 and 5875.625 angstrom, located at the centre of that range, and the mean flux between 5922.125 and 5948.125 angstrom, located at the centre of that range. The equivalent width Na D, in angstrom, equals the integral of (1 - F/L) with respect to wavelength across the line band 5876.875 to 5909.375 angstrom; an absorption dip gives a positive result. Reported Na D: 2.5 angstrom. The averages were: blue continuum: 20.6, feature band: 18.8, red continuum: 20.1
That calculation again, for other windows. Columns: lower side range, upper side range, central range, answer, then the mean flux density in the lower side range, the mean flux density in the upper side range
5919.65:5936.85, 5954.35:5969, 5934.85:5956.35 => -0.01 angstrom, 20.1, 20.3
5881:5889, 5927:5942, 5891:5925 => 0.90 angstrom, 19.5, 20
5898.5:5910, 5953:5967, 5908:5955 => -0.20 angstrom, 20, 20.2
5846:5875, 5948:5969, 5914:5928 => 0.11 angstrom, 20.3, 20.3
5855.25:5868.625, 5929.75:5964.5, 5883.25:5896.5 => 1.74 angstrom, 20.1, 20.2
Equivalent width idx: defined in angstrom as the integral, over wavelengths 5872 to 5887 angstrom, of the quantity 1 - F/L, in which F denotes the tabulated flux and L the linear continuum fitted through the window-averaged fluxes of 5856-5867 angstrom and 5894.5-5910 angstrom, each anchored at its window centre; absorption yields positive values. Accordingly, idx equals -0.73 angstrom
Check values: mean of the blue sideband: 20.1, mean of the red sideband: 19.2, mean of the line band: 20.6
